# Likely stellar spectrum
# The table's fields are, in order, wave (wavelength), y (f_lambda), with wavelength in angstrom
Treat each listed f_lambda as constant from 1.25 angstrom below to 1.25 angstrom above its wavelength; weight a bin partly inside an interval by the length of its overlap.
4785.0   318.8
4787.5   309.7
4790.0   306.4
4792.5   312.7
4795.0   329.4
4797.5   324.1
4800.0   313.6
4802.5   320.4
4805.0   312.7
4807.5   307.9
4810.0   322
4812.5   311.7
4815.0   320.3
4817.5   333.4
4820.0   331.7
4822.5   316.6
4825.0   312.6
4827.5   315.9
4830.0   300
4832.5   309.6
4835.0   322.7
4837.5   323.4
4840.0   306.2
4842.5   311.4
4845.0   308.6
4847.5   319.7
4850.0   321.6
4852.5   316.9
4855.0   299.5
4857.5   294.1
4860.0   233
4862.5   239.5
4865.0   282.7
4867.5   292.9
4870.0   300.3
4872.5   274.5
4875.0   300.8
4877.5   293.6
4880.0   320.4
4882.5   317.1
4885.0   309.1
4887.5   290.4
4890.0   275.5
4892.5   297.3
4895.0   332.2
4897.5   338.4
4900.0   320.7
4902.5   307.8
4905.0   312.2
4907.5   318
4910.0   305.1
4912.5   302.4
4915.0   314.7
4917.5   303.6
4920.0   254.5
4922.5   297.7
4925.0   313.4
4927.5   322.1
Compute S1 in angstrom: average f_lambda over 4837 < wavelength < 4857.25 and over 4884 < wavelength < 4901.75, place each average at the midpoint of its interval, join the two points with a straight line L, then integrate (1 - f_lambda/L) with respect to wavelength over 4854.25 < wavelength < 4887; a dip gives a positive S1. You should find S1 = 2.3 angstrom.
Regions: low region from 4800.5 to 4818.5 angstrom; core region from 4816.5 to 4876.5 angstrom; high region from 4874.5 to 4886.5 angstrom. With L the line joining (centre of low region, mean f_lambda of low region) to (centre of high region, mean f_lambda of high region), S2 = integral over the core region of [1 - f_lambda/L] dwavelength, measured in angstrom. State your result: 2.0 angstrom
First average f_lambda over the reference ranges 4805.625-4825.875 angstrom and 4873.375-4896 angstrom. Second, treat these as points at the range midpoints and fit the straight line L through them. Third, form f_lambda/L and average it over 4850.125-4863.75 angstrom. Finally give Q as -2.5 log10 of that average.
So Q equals 0.11 mag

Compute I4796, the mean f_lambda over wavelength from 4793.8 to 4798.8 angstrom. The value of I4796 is 327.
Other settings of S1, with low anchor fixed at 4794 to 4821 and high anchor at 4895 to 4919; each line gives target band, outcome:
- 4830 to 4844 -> 0.23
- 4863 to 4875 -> 1.16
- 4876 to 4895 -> 0.77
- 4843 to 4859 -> 0.44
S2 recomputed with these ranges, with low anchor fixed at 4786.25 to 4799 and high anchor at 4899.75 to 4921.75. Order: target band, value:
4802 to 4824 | -0.4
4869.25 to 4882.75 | 0.3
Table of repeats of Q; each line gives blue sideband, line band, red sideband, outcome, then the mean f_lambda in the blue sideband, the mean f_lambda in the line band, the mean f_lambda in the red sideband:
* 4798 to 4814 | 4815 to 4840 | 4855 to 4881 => -0.05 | 315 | 318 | 284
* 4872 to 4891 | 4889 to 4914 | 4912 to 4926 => -0.05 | 299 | 311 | 297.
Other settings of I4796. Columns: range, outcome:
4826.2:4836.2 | 312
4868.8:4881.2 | 298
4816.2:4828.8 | 322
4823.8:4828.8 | 314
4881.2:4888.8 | 305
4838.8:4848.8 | 312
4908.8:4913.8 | 304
